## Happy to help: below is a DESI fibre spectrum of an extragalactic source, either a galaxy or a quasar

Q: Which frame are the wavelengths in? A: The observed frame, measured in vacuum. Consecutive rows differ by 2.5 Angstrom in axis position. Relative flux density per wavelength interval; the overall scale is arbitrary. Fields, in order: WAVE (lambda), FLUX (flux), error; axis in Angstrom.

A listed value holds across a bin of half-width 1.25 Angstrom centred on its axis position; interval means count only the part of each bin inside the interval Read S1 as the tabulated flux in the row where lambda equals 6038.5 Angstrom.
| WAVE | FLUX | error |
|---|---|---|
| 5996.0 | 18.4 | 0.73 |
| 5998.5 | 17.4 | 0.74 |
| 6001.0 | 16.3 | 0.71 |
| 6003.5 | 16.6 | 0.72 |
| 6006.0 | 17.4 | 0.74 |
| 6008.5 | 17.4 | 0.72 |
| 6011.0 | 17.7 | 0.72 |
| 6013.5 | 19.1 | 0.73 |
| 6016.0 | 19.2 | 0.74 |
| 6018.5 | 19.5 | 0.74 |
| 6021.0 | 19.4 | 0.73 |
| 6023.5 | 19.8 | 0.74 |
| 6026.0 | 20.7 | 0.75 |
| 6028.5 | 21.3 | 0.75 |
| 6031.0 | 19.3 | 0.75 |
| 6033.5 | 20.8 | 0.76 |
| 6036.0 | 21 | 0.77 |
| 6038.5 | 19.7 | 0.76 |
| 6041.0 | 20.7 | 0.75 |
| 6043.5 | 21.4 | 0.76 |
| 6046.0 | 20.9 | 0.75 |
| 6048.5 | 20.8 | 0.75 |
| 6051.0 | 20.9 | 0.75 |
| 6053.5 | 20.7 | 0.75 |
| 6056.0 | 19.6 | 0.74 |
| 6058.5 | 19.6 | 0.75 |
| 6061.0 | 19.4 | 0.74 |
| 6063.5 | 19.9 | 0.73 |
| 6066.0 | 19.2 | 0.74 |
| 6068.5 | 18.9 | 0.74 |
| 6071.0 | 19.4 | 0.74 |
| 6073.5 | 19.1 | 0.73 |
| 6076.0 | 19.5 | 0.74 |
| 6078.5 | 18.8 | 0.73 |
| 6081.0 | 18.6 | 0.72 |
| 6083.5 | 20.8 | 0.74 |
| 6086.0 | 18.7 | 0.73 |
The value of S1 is 19.7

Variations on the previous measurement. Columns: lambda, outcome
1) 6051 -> 20.9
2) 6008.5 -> 17.4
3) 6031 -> 19.3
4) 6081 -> 18.6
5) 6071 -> 19.4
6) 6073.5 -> 19.1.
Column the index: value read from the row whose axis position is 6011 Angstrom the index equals 17.7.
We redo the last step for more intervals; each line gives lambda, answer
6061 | 19.4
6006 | 17.4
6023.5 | 19.8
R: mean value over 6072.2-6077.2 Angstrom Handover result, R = 19.3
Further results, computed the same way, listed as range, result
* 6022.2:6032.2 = 20.3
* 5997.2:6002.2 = 16.9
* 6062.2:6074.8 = 19.3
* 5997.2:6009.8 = 17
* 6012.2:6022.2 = 19.3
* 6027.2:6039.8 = 20.4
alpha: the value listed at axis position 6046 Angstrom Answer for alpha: 20.9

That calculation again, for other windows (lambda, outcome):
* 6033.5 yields 20.8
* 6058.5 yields 19.6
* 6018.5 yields 19.5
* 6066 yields 19.2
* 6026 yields 20.7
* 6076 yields 19.5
